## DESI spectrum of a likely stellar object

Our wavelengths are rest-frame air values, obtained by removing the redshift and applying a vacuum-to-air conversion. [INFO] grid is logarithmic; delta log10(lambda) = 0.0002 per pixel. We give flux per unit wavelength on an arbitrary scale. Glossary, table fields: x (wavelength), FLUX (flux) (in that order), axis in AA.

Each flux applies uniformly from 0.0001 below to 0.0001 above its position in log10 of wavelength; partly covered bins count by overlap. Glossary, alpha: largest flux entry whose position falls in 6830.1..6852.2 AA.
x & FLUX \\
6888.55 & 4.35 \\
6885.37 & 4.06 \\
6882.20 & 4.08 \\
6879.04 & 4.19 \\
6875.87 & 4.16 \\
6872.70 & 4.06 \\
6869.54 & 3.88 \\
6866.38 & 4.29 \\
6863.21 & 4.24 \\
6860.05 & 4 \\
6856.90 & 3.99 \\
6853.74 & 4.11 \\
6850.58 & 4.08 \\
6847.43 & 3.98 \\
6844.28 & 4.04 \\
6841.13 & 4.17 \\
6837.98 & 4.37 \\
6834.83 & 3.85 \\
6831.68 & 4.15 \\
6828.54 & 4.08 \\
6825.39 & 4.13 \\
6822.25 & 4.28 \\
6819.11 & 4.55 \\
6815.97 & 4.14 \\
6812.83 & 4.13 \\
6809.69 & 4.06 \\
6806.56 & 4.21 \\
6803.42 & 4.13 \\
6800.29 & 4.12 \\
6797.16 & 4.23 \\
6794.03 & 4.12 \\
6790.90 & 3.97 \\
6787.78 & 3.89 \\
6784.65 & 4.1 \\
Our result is 4.37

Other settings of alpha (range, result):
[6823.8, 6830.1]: 4.13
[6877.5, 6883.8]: 4.19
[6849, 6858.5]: 4.11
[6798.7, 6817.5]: 4.21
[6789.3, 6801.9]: 4.23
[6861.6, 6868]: 4.29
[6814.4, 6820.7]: 4.55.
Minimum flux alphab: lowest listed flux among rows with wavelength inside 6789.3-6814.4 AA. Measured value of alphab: 3.97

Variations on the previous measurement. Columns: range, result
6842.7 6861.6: 3.98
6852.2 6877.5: 3.88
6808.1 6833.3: 4.06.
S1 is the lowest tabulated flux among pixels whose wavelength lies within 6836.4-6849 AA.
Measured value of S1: 3.98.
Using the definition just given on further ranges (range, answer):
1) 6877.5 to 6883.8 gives 4.08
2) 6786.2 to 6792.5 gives 3.89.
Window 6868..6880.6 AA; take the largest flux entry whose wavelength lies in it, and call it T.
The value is 4.19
